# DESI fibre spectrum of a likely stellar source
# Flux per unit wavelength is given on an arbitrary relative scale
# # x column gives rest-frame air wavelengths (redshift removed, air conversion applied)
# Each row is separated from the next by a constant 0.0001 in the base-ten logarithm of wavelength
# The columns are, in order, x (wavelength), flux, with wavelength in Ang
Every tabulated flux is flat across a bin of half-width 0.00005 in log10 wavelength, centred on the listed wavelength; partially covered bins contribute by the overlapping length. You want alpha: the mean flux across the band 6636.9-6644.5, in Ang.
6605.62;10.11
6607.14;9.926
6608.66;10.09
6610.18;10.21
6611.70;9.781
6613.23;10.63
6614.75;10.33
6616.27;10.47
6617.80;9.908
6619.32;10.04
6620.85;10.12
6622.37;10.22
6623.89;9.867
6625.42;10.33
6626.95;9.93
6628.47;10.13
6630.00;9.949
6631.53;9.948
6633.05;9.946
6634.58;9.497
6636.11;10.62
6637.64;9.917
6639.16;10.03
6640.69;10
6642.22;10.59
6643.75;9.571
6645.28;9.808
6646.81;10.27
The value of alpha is 10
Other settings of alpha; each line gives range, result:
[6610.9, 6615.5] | 10.2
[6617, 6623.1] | 10.1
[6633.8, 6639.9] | 10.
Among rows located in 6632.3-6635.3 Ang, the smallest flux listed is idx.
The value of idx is 9.497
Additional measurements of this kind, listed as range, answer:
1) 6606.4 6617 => 9.781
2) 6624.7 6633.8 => 9.93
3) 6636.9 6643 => 9.917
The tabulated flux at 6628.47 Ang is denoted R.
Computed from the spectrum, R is 10.13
